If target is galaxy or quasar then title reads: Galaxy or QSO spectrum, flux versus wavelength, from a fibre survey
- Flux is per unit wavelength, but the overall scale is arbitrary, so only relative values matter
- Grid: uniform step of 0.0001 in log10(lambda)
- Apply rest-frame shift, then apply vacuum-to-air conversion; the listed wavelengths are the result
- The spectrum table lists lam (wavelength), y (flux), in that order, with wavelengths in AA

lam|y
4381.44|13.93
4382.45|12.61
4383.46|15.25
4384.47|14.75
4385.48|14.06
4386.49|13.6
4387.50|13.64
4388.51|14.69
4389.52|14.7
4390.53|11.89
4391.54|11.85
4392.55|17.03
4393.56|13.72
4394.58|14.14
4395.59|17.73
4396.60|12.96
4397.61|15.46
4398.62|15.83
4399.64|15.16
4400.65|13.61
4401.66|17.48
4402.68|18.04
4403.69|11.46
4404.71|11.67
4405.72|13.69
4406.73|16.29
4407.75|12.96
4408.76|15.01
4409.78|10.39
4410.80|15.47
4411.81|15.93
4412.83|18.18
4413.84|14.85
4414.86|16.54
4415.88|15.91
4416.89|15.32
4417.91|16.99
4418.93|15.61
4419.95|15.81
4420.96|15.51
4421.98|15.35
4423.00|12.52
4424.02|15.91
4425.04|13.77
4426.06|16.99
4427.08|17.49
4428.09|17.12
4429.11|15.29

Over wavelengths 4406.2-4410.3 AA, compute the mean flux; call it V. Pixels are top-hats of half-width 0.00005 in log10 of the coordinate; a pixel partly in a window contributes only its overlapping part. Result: 13.6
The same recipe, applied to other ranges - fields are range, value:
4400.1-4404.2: 15.2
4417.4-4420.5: 16.1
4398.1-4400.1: 15.5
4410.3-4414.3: 16.2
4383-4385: 15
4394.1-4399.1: 15.3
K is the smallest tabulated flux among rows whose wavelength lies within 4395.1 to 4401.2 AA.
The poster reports 12.96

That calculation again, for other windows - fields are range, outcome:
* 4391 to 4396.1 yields 11.85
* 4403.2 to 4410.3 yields 10.39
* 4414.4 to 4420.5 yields 15.32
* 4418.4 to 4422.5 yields 15.35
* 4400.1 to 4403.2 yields 13.61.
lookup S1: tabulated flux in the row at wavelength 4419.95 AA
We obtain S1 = 15.81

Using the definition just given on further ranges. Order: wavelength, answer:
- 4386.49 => 13.6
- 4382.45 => 12.61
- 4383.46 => 15.25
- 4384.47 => 14.75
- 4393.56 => 13.72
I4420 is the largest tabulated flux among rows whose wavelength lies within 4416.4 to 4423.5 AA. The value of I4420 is 16.99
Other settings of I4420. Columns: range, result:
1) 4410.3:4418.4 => 18.18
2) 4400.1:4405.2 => 18.04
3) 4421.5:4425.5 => 15.91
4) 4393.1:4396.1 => 17.73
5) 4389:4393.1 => 17.03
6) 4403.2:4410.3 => 16.29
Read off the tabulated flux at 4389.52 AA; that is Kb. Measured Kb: 14.7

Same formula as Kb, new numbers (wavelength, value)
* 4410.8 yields 15.47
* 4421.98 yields 15.35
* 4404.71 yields 11.67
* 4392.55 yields 17.03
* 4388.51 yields 14.69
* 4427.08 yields 17.49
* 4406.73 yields 16.29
